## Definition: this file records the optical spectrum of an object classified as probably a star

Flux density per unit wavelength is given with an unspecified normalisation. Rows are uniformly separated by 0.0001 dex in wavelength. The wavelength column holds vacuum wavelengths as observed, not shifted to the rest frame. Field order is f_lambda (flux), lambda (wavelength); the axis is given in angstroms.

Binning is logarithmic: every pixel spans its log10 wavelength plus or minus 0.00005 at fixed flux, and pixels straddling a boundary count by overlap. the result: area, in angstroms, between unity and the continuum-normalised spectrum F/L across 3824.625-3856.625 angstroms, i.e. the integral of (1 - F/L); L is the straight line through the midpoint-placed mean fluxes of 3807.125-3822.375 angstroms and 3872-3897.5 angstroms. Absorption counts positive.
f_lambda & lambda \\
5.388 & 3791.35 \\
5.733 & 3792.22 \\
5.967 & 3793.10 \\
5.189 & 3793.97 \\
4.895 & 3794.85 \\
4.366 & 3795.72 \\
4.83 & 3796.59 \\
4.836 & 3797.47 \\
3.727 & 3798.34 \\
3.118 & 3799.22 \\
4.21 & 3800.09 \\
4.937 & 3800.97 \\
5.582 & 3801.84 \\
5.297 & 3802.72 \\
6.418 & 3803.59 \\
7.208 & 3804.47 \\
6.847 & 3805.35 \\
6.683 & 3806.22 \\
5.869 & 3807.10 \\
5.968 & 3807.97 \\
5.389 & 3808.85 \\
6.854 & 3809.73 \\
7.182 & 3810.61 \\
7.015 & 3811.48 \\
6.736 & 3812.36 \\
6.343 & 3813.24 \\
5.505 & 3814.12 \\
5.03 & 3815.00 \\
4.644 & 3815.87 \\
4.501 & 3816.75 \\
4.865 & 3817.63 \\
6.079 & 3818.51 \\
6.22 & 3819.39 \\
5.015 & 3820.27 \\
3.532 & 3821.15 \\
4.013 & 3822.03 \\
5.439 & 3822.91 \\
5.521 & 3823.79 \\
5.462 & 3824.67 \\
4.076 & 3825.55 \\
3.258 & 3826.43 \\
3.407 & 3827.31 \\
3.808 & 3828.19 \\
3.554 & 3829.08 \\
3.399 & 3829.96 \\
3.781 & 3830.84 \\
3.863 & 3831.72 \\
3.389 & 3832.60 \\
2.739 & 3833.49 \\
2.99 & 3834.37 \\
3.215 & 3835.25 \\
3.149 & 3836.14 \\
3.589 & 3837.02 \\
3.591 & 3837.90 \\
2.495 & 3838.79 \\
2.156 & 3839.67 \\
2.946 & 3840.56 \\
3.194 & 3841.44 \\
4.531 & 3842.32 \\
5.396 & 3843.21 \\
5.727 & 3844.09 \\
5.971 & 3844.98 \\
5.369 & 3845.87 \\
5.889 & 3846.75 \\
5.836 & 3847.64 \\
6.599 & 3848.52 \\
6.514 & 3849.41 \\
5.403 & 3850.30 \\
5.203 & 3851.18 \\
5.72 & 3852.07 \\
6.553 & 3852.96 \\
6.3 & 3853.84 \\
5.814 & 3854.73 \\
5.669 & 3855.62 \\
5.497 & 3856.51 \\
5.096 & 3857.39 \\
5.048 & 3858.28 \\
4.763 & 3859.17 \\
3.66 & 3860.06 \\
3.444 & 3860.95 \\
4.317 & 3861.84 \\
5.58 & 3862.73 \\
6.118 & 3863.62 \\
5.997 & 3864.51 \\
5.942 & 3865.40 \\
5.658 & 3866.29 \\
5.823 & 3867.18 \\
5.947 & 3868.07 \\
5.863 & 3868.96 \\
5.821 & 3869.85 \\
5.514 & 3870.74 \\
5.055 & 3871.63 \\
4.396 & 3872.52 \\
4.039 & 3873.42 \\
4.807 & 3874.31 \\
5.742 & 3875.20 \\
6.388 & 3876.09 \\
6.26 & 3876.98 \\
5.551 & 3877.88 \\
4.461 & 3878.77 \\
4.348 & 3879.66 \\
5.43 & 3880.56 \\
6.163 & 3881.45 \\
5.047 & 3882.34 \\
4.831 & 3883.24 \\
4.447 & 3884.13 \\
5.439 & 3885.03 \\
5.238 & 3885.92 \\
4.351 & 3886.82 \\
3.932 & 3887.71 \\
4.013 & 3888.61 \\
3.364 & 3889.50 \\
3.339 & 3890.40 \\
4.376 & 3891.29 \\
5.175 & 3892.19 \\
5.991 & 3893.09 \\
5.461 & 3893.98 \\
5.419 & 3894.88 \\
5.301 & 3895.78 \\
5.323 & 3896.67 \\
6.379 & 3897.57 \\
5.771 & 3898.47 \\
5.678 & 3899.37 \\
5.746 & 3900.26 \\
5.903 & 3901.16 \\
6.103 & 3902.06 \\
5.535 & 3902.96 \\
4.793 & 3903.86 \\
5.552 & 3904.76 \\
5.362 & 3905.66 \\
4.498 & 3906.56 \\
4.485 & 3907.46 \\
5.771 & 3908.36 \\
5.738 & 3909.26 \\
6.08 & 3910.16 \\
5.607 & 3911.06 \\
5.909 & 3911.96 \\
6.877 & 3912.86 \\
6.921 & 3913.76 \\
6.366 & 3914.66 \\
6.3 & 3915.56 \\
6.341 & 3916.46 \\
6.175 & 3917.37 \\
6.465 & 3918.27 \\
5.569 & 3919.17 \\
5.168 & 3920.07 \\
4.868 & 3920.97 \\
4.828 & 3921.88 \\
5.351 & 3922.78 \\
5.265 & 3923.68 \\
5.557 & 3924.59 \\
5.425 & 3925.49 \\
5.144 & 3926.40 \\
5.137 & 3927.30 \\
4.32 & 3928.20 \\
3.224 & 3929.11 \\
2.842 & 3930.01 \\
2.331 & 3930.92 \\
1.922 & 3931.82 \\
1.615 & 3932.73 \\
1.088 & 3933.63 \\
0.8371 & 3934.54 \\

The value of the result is 5.3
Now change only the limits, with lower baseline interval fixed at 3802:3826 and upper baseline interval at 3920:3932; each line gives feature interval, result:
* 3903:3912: -1.44 angstroms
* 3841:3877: -1.68 angstroms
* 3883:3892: 0.95 angstroms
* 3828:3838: 3.78 angstroms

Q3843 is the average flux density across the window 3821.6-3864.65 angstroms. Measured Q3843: 4.58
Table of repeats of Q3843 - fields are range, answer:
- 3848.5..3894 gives 5.21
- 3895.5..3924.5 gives 5.69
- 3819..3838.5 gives 3.94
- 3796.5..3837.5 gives 4.87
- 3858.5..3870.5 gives 5.3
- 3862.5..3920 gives 5.43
